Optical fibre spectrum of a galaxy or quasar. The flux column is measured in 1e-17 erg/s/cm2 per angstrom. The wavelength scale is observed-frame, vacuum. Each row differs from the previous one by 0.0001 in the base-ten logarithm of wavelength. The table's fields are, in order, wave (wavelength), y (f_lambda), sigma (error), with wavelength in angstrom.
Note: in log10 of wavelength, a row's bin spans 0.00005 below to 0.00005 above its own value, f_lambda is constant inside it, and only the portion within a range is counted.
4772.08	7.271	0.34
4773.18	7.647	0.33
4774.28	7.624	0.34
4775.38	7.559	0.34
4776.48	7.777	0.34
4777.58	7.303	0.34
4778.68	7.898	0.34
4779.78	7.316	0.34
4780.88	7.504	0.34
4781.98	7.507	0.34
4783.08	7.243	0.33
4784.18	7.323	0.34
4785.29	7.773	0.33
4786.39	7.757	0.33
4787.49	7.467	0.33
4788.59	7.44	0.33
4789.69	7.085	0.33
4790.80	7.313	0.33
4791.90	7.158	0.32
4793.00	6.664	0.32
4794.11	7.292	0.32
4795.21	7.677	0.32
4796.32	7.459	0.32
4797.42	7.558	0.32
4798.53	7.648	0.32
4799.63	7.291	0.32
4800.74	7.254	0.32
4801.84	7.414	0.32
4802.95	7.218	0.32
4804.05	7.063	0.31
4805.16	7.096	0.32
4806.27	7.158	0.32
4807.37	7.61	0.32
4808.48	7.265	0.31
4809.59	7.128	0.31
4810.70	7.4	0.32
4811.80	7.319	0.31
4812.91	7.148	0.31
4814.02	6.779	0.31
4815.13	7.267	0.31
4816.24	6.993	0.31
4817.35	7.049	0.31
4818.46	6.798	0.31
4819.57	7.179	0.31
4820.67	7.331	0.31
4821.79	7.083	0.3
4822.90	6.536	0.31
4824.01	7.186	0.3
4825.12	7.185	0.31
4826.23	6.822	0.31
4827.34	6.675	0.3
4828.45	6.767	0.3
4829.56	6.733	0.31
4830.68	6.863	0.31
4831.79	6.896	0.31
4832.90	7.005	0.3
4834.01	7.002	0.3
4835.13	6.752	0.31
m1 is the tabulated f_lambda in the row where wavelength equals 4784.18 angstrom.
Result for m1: 7.323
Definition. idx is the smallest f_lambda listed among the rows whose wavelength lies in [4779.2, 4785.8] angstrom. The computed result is 7.243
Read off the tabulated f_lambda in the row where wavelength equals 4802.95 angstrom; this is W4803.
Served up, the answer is 7.218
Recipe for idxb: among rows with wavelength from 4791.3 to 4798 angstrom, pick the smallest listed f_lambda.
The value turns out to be 6.664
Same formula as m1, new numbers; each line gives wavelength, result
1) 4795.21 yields 7.677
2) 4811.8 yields 7.319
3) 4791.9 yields 7.158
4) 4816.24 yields 6.993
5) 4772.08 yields 7.271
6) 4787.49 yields 7.467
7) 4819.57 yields 7.179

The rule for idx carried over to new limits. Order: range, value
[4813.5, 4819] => 6.779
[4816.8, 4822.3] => 6.798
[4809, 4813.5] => 7.128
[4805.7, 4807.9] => 7.158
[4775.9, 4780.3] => 7.303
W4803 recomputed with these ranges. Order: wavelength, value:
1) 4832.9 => 7.005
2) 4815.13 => 7.267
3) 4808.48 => 7.265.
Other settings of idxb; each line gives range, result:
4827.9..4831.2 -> 6.733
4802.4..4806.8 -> 7.063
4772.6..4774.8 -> 7.624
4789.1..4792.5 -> 7.085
